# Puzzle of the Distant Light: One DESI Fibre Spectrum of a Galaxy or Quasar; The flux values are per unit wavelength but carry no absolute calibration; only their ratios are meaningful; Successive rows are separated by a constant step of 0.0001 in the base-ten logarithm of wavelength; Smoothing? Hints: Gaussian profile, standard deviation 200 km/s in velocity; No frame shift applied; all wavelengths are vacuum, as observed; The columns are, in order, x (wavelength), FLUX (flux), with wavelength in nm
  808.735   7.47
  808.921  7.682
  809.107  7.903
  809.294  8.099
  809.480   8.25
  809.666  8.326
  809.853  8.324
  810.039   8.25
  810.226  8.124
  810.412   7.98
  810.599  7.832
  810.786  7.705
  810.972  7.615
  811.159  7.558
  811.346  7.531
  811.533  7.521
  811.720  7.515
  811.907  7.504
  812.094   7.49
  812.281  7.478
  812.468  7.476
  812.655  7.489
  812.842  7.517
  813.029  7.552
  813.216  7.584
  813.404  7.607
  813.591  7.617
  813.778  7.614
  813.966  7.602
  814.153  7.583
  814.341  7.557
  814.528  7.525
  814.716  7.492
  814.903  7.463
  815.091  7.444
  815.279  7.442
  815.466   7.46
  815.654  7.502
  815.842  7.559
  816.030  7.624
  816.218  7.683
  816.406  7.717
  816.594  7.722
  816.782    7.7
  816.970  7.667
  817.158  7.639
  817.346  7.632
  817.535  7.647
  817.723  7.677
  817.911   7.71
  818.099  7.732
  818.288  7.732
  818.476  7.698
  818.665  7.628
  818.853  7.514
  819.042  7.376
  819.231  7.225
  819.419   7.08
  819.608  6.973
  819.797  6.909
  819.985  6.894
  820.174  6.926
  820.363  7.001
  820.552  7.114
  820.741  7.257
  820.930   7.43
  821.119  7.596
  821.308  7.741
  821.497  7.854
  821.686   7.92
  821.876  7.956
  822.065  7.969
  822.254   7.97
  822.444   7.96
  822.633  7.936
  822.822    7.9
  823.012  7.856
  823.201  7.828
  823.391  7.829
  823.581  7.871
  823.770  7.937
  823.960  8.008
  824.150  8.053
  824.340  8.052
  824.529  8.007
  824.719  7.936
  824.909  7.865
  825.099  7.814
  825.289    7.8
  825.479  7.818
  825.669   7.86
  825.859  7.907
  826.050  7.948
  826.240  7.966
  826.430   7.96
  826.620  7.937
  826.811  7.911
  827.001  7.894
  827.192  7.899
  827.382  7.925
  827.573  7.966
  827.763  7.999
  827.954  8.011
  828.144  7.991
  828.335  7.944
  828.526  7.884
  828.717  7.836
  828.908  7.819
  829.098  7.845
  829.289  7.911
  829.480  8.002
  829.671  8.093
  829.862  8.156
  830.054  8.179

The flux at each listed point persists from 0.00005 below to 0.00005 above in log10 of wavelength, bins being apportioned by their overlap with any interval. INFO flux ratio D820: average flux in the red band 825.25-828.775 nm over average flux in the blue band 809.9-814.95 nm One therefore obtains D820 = 1.04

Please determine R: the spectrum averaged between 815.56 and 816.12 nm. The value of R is 7.56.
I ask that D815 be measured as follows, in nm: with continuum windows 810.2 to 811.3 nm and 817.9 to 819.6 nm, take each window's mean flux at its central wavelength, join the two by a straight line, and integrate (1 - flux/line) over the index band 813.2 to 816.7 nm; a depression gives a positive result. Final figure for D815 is 0.02 nm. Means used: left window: 7.77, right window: 7.48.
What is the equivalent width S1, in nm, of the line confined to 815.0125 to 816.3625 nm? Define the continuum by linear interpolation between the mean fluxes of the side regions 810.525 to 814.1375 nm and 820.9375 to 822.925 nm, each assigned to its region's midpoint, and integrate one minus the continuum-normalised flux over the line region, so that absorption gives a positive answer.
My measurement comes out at 0.02 nm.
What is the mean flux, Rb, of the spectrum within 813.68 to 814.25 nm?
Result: 7.6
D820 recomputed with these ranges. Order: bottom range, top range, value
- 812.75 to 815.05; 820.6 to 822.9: 1.03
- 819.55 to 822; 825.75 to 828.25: 1.08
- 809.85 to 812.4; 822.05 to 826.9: 1.03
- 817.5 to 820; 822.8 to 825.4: 1.07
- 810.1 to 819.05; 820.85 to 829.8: 1.04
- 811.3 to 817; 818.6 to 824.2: 1.00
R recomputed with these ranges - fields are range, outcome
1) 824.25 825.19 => 7.94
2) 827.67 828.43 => 7.99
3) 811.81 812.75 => 7.49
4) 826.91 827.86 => 7.93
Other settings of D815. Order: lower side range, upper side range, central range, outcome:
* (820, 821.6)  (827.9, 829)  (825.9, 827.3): -0.028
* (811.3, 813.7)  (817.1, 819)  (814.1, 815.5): 0.016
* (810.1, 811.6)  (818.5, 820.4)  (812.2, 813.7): 0.013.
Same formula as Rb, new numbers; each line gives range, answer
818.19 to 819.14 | 7.58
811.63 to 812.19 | 7.5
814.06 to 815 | 7.52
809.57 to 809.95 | 8.33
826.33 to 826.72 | 7.95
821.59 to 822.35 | 7.95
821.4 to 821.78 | 7.89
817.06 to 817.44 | 7.64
